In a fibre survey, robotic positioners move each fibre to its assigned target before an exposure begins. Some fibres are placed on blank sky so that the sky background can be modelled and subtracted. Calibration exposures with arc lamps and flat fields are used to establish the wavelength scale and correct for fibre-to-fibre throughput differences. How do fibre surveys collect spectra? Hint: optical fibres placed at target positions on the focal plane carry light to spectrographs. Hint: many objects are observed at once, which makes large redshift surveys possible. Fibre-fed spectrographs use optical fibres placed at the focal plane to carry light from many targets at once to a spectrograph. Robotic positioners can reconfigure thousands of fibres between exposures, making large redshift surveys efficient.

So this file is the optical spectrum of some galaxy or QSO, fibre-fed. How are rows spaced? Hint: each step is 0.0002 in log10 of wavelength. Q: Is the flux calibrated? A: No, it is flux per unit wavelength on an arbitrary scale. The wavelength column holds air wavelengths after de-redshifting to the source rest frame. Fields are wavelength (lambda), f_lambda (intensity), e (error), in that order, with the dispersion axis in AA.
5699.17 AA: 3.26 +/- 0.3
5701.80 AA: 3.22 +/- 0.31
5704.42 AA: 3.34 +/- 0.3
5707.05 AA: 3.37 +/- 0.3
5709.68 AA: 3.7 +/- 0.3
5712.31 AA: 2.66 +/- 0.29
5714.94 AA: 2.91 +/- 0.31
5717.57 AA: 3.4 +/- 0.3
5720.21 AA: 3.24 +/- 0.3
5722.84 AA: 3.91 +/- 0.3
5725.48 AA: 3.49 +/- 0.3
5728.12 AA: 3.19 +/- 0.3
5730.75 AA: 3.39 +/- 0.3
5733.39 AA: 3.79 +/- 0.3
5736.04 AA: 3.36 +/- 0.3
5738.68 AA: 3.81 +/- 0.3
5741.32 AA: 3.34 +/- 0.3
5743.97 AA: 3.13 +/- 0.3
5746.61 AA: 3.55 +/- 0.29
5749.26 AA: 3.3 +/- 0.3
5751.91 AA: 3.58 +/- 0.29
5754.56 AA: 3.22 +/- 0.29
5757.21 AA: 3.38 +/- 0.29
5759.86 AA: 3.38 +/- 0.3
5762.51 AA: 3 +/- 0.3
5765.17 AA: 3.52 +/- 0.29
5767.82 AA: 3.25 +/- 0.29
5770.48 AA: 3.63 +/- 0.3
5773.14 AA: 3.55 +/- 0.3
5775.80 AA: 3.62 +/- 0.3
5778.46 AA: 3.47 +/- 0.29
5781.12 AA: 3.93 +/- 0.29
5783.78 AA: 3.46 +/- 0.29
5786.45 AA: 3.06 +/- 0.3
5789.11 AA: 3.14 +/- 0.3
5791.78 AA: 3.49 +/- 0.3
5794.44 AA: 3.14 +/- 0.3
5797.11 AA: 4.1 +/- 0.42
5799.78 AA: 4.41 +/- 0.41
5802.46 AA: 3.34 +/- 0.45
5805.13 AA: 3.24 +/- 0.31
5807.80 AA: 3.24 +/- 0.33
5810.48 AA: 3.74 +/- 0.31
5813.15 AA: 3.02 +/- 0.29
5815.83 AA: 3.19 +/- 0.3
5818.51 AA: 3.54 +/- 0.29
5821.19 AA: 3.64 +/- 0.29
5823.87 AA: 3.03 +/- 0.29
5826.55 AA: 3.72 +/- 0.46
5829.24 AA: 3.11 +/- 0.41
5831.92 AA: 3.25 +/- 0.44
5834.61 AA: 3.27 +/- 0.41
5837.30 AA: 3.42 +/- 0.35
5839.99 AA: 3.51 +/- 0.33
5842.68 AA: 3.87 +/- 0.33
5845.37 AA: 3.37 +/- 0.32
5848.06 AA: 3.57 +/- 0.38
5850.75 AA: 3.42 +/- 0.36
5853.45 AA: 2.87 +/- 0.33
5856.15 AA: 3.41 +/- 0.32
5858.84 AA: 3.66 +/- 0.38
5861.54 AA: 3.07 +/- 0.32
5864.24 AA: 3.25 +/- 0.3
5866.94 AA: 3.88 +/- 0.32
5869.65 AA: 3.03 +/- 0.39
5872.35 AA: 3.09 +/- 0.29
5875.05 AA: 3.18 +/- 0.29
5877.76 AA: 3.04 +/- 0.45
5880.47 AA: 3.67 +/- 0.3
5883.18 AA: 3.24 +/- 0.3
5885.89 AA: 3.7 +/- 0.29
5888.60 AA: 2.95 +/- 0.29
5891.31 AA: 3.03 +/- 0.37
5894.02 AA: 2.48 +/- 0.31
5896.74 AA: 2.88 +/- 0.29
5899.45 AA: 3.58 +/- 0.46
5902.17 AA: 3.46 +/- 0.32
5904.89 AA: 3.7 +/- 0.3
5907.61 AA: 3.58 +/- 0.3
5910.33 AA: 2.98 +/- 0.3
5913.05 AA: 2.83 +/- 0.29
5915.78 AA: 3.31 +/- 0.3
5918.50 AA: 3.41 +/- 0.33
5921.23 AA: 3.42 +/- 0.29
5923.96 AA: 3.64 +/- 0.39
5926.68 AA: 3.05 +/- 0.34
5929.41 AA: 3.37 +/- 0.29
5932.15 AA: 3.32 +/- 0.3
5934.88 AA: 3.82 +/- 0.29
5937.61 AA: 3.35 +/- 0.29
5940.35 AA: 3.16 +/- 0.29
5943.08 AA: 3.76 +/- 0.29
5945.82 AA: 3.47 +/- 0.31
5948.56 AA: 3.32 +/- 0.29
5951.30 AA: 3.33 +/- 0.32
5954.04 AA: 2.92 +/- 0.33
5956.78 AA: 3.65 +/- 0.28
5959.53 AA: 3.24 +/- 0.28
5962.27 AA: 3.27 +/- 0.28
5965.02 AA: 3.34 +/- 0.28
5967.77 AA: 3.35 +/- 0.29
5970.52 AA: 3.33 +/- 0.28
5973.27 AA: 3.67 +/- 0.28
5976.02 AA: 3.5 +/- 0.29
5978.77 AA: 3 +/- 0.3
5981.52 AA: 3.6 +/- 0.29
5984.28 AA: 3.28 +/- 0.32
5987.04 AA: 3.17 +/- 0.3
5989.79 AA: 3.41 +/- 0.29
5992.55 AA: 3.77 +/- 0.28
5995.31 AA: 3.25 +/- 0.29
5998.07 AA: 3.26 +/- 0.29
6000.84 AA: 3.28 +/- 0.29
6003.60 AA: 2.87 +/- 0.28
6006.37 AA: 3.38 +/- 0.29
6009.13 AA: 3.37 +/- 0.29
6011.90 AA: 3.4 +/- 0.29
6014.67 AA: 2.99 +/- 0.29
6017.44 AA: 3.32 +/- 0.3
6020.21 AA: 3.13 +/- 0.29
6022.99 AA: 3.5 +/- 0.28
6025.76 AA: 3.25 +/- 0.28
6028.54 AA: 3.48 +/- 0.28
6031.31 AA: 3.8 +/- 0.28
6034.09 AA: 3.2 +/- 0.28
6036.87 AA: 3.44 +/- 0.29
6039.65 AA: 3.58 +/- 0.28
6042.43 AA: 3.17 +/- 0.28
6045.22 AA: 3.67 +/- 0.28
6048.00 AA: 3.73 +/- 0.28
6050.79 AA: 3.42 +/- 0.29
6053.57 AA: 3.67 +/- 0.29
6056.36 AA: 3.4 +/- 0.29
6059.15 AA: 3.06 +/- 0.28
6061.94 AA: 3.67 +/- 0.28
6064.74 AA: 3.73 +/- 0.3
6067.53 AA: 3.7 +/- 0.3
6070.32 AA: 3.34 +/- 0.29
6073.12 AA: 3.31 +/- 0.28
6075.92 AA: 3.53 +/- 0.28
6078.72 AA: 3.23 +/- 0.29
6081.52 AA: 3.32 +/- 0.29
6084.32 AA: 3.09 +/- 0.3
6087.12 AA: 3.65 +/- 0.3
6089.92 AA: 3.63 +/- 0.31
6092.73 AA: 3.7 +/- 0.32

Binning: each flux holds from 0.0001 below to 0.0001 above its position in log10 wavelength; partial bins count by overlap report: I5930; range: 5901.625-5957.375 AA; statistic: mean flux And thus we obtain 3.37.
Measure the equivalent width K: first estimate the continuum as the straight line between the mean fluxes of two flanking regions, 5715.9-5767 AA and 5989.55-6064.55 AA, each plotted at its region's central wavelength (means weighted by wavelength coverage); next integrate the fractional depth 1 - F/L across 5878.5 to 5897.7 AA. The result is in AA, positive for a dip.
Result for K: 1.5 AA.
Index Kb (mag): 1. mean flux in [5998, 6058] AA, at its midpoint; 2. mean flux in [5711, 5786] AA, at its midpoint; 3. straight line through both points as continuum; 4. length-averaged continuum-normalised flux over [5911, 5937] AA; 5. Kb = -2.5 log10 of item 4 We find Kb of 0.01 mag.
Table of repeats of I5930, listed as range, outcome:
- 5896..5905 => 3.4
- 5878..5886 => 3.44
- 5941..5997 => 3.38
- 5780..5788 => 3.46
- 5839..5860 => 3.46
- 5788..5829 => 3.46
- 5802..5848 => 3.39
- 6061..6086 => 3.43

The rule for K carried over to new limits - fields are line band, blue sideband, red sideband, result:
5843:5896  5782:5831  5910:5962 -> 1.9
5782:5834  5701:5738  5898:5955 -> -0.7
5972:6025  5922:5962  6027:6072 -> 1.9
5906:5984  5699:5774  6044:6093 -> 2.0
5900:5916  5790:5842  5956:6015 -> 0.3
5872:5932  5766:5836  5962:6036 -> 2.4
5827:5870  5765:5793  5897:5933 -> 0.2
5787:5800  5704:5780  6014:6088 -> -0.6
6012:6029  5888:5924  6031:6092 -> 0.6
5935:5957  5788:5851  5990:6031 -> -0.1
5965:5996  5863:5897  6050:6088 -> -0.7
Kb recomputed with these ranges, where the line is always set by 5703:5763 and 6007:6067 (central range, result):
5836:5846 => -0.051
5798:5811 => -0.067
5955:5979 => 0.011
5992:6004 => 0.045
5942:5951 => -0.023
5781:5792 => 0.010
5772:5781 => -0.068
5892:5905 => 0.079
